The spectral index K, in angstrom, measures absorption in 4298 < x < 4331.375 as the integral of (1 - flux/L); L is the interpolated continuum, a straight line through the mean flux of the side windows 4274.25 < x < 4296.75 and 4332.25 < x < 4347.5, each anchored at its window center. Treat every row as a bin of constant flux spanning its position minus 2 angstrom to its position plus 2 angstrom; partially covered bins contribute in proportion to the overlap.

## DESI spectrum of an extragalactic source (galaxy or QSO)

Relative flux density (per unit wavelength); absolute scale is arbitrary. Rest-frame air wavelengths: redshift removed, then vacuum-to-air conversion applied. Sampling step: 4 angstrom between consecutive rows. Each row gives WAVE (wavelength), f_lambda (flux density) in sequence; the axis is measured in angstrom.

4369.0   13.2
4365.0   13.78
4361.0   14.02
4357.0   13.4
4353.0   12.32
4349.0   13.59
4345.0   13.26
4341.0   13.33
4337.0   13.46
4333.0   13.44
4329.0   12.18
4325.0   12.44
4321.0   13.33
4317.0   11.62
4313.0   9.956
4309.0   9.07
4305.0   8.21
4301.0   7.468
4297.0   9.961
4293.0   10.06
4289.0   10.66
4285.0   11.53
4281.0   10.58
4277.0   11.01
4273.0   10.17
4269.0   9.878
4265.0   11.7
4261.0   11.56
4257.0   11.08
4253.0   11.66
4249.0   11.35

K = 4.5 angstrom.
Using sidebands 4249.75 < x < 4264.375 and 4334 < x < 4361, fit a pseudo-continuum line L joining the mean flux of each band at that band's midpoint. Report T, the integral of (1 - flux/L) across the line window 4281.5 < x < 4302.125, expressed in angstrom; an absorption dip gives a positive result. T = 3.5 angstrom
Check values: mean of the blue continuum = 11.5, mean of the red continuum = 13.3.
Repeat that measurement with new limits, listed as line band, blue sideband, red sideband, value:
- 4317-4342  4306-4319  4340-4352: -2.6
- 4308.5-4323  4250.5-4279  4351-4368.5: 1.3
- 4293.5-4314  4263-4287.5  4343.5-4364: 4.8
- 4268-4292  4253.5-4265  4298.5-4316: -0.8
